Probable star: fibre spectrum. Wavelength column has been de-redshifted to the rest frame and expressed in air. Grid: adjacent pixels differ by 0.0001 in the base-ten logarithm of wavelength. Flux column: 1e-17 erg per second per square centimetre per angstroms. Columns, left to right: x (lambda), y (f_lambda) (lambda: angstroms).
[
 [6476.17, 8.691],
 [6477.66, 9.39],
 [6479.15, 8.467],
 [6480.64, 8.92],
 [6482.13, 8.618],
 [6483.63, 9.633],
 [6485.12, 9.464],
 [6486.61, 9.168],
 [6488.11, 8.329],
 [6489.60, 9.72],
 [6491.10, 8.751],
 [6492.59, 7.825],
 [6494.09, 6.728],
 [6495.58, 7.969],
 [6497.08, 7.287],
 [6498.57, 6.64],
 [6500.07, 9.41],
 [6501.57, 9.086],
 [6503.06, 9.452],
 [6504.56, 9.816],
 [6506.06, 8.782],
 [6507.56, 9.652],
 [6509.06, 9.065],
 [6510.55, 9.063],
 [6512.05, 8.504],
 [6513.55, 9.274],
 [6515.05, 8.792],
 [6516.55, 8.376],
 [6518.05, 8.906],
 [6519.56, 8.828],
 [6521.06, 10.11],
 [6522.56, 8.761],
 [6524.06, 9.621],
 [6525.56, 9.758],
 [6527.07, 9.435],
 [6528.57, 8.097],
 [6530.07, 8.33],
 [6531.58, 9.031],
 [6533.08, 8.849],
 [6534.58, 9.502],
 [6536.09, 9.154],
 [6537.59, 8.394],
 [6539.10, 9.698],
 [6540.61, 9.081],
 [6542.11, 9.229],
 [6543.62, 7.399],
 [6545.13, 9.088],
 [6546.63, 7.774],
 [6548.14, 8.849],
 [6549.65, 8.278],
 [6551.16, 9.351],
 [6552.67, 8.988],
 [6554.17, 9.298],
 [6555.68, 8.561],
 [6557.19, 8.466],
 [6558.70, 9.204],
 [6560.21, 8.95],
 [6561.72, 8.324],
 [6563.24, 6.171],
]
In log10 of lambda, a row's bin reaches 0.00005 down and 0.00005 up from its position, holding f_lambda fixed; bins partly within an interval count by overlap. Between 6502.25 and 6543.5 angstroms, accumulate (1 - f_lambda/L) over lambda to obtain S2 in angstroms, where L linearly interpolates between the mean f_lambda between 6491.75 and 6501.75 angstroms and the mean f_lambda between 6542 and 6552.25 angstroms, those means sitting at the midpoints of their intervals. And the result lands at -4.54 angstroms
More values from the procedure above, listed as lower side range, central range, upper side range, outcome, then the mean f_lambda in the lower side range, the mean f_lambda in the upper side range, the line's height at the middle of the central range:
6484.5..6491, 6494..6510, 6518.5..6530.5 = 0.9 angstroms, 9.12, 9.13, 9.12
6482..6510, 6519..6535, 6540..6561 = -0.7 angstroms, 8.71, 8.75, 8.73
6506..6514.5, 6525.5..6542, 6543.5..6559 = -0.3 angstroms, 9.08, 8.7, 8.86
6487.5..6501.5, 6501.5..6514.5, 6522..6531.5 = -1.1 angstroms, 8.12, 9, 8.49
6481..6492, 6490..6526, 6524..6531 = 1.0 angstroms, 9.07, 8.99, 9.03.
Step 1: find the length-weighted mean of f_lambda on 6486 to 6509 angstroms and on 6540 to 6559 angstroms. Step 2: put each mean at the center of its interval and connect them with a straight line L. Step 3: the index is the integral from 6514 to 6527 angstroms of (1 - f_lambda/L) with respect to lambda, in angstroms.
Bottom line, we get -0.8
